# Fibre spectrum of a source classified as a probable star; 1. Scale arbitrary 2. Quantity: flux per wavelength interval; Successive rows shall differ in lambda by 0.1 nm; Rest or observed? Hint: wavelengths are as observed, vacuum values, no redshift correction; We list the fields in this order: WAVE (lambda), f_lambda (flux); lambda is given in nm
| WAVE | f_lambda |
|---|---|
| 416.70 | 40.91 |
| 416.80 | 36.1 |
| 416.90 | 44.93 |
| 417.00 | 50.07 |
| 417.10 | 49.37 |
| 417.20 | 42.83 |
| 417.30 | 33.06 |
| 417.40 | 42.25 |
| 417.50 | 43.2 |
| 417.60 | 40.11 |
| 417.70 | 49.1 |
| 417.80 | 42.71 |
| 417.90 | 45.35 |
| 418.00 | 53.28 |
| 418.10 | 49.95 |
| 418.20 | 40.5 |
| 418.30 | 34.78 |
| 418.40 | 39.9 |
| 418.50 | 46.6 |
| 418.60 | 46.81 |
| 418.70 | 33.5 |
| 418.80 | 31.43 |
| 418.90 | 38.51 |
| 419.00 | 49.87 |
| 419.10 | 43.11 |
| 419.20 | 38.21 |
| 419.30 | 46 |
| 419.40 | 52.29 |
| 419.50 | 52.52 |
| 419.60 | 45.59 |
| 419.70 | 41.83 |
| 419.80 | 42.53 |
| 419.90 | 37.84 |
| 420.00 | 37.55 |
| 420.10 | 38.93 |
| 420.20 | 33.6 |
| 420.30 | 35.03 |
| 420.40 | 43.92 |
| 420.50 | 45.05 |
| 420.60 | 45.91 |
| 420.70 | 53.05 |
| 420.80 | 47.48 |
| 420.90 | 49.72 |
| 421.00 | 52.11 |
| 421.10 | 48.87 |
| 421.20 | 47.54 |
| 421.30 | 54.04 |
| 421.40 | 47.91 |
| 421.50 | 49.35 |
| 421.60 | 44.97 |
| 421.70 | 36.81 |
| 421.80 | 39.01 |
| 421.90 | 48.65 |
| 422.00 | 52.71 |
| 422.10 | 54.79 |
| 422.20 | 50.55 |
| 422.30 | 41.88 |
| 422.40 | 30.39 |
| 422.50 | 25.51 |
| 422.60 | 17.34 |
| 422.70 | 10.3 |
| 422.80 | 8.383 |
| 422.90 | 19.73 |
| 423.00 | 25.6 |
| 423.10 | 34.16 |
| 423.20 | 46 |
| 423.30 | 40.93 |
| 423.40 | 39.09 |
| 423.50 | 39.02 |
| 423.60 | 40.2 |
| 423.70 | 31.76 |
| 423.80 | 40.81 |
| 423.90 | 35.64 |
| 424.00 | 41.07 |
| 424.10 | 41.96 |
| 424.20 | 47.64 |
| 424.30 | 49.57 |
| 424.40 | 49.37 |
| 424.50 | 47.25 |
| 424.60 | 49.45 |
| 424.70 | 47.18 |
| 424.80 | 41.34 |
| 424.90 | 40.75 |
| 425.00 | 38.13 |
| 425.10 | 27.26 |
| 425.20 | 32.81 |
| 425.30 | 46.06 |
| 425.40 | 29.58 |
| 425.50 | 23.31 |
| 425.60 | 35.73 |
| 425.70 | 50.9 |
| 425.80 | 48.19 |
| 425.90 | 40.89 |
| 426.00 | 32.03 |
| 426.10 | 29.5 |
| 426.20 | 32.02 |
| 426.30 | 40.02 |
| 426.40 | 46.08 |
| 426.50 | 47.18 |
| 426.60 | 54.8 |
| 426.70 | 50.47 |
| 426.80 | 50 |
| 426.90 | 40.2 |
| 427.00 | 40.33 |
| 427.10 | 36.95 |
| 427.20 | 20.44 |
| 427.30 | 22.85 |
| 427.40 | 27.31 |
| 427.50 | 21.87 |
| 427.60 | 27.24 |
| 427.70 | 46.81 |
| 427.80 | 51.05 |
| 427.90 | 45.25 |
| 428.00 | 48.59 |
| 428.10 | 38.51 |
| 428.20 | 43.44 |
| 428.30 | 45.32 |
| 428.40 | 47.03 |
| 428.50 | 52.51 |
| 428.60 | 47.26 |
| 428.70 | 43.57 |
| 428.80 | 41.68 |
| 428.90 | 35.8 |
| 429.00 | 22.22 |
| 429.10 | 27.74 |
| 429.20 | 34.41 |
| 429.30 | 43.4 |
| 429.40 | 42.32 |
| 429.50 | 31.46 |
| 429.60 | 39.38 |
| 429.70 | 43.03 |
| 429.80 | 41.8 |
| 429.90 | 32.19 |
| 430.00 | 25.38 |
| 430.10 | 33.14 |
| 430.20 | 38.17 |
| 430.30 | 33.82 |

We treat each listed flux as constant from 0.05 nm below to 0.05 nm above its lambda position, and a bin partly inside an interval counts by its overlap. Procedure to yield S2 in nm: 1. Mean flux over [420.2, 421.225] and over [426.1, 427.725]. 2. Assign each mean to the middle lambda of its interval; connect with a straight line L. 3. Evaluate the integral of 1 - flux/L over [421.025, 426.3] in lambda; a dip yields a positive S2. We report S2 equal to 0.375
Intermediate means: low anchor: 46.2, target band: 39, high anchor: 37.4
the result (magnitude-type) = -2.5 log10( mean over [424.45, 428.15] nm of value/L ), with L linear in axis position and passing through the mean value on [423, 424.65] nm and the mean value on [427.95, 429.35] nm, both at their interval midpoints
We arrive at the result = 0.06 mag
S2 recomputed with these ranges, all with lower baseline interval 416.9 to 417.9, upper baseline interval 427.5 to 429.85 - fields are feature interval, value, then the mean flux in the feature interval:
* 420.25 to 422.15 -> -0.203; 47.2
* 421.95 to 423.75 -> 0.358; 33.8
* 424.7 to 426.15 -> 0.146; 37.2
